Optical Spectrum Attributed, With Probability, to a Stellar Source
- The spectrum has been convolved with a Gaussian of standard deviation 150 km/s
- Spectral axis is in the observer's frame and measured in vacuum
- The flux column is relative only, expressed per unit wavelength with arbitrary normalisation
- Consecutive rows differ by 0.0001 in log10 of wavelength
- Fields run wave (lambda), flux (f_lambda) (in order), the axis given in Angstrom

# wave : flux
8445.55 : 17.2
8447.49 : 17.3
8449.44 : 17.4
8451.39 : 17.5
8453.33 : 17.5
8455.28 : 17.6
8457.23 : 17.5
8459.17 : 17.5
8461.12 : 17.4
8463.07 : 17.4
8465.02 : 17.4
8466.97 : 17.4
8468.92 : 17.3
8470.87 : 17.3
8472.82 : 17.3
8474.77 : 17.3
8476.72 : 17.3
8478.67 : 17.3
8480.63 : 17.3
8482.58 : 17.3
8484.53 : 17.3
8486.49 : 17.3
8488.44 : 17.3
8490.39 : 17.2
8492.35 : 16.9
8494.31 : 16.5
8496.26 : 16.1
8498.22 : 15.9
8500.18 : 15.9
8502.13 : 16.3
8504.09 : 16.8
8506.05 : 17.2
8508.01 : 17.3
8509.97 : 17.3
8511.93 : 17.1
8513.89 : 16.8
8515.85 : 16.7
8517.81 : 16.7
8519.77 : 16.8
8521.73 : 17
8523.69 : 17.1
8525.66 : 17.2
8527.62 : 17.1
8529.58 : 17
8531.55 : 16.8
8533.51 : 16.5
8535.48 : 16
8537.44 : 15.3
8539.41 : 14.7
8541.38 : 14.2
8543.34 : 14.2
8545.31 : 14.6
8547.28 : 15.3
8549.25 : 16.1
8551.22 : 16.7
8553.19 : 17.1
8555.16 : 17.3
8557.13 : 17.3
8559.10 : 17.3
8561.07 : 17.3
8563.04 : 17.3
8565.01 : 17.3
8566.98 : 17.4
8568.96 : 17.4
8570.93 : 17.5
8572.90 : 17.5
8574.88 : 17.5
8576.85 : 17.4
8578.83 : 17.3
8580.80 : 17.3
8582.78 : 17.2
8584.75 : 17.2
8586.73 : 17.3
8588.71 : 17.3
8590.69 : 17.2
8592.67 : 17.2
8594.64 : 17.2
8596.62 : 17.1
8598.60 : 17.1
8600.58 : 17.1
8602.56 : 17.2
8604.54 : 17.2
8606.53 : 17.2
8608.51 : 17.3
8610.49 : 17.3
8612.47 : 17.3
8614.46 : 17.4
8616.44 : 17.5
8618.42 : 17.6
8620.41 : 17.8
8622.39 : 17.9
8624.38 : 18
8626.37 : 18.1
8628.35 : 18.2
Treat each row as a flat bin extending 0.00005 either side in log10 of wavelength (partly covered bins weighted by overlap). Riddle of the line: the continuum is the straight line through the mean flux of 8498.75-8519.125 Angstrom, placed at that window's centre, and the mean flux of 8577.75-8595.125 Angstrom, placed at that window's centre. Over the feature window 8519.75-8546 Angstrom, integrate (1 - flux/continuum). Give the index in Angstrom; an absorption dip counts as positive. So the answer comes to 1.4 Angstrom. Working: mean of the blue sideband 16.8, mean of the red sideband 17.2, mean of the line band 16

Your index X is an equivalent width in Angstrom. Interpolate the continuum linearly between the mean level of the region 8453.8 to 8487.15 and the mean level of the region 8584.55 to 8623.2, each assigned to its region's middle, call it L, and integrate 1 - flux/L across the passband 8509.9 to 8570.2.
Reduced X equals 2.8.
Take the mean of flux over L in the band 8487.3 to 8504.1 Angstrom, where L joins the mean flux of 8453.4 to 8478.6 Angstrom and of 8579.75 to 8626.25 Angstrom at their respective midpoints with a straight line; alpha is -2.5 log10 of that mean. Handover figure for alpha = 0.054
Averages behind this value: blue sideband 17.4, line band 16.5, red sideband 17.4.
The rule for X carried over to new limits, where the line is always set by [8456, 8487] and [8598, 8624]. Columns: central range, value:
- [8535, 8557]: 2.2 Angstrom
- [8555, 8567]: 0.0 Angstrom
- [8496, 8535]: 1.3 Angstrom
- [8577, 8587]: 0.1 Angstrom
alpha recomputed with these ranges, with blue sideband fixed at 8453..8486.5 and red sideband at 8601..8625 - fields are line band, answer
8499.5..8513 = 0.033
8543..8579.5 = 0.035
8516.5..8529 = 0.026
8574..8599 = 0.011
